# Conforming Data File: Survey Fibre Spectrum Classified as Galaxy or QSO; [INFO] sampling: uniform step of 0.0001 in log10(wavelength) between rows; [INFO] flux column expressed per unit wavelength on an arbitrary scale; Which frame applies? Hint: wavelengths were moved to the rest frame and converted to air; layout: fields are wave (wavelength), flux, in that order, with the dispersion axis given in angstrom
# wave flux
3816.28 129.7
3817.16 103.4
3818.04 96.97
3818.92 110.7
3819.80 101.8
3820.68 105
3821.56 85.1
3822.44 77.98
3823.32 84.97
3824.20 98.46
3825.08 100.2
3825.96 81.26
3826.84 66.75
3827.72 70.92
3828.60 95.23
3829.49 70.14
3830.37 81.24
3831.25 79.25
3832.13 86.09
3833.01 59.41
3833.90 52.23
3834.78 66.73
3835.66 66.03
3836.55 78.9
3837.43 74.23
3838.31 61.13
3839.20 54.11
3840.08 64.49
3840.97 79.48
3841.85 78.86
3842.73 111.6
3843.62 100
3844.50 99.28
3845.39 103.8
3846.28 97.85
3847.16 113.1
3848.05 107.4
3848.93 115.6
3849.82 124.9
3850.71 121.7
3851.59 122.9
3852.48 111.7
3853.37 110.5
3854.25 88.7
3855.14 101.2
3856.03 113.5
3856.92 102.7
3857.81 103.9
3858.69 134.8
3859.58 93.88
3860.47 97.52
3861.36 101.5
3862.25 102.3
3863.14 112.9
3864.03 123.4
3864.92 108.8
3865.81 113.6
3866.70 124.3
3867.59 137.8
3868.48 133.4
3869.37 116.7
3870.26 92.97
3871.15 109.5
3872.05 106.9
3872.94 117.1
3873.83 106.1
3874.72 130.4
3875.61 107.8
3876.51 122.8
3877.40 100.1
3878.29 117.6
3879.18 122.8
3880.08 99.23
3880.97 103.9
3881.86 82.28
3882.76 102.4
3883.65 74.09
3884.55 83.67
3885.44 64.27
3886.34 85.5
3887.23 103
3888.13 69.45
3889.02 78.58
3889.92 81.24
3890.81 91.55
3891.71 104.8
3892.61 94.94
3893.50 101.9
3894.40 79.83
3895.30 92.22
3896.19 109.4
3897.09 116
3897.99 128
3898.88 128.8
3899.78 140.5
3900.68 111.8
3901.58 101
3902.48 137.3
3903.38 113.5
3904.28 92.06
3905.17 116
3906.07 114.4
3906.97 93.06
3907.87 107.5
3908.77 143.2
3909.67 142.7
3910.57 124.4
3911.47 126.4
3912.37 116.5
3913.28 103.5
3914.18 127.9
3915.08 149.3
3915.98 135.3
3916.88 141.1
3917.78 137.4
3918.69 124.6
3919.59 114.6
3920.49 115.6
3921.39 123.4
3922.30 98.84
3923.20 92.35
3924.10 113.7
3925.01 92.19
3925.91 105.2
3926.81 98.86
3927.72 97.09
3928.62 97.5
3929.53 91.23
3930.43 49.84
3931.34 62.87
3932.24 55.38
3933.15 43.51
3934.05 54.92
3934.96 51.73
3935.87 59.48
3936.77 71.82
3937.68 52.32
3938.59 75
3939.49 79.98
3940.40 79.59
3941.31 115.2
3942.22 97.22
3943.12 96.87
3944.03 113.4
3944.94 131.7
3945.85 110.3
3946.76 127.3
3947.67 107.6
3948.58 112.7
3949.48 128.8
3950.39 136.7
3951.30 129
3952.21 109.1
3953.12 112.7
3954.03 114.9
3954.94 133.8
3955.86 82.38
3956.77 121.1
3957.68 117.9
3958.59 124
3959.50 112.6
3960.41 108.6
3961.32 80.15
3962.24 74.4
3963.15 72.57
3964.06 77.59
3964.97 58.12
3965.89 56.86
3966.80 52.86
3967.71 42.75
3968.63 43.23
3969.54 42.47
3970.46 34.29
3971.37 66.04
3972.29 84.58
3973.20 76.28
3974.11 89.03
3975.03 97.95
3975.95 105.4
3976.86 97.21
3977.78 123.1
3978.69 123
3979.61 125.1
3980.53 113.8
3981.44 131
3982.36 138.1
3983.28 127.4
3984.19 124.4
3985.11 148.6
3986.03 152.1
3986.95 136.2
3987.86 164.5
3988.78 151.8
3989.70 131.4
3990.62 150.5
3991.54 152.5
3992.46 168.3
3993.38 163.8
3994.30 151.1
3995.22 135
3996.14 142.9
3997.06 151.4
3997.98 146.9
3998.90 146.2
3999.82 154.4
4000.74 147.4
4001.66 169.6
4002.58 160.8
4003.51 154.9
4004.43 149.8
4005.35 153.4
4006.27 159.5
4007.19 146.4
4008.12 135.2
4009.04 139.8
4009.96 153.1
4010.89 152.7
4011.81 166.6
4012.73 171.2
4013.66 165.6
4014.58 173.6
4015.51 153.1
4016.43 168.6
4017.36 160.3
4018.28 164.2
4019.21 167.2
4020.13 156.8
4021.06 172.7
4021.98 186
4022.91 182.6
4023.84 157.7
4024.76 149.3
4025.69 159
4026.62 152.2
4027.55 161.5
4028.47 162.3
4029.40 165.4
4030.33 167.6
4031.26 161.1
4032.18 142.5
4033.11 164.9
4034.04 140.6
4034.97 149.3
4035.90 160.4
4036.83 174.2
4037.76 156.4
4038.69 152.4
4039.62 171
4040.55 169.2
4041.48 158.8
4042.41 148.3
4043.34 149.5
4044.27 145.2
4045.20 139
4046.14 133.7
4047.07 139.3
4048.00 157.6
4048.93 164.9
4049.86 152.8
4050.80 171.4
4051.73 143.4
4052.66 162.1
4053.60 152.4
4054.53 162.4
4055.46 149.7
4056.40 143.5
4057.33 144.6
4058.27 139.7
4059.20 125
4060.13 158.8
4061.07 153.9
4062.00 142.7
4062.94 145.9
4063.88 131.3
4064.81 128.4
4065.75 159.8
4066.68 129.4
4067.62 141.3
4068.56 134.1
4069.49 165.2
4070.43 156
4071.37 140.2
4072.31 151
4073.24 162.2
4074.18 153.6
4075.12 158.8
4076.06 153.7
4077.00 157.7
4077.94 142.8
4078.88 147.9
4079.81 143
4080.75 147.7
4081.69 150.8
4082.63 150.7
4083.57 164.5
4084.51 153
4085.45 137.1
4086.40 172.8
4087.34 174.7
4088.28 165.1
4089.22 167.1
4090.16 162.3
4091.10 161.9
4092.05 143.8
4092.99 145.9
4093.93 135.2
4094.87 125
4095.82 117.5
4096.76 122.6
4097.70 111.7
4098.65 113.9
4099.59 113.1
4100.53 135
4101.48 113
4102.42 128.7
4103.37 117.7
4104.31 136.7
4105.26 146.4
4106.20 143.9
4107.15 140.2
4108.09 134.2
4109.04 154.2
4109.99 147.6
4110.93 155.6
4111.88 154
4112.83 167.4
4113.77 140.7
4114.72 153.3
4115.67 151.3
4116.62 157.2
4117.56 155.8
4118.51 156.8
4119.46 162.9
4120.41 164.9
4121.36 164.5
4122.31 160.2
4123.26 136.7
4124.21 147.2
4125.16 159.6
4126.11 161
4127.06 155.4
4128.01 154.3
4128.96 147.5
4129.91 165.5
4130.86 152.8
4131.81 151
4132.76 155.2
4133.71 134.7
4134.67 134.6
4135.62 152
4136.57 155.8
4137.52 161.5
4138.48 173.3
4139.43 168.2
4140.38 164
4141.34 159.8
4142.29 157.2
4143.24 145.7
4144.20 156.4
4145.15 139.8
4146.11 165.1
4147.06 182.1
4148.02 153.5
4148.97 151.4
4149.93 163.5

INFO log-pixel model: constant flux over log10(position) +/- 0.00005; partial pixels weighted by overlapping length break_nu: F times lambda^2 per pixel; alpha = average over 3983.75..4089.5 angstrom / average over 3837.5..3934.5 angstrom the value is 1.59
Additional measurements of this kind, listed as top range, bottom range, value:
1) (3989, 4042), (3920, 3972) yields 1.82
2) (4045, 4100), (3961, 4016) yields 1.23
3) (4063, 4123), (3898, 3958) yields 1.50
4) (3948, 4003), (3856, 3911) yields 1.13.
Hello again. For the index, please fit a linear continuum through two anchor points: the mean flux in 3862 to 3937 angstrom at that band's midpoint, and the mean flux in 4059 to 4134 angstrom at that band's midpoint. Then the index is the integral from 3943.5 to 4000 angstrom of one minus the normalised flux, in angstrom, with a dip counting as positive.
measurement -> 3.37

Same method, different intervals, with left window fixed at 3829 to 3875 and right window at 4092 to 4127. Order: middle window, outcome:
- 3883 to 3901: 1.6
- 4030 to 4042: -2.6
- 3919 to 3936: 3.9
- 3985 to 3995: -2.4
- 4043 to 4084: -4.2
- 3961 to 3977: 6.7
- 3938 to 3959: 0.9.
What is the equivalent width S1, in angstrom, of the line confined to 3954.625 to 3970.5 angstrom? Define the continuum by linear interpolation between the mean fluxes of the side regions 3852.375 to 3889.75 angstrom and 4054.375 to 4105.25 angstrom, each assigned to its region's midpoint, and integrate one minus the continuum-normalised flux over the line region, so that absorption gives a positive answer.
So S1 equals 5.4 angstrom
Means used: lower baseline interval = 105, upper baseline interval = 144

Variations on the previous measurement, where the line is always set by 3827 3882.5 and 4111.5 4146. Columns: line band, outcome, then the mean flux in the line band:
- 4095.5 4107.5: 1.9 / 126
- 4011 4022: -2.8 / 166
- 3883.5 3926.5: 0.2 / 109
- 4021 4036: -2.9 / 161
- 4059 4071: -0.2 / 144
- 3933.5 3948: 3.6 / 88.6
